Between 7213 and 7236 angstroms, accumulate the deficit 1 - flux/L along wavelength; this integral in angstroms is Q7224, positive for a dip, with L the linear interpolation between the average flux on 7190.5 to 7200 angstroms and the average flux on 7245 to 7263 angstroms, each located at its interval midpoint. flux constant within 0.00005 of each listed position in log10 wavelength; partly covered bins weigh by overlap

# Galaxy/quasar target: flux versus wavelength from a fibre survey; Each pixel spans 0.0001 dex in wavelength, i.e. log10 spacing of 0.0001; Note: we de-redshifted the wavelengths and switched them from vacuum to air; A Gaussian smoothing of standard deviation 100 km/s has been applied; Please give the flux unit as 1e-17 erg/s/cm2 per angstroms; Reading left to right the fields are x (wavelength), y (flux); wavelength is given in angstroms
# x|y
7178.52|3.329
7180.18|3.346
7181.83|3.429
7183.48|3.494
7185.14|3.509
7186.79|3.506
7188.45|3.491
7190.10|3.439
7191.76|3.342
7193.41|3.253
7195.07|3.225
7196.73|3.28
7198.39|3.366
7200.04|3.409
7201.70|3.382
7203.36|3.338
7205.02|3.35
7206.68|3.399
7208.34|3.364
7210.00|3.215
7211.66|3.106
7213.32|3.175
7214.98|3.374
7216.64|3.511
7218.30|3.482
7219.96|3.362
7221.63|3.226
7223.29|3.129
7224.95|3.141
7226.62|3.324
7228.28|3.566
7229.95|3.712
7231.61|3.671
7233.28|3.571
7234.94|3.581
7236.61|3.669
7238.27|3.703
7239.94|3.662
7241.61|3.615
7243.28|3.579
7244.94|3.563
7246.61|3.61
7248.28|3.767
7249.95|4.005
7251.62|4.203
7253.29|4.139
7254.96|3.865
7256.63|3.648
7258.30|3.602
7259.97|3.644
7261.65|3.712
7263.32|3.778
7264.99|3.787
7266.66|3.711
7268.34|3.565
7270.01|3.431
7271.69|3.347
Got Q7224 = 0.86 angstroms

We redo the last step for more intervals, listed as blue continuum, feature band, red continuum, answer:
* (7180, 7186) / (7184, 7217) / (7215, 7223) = 0.66 angstroms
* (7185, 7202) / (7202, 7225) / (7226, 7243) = 1.22 angstroms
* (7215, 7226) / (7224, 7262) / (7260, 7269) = -1.73 angstroms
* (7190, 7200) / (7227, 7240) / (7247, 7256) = 0.45 angstroms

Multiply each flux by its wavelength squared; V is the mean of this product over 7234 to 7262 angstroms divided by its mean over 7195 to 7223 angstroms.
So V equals 1.14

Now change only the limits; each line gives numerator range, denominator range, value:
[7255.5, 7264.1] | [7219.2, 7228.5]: 1.14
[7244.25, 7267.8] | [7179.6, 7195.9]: 1.13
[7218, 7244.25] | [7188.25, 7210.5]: 1.06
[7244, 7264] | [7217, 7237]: 1.11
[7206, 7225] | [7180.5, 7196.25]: 0.98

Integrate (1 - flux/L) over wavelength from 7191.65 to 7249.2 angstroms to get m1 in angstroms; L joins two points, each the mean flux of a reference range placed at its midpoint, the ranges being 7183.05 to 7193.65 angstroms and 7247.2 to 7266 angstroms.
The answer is 3.1 angstroms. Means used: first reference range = 3.44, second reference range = 3.83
